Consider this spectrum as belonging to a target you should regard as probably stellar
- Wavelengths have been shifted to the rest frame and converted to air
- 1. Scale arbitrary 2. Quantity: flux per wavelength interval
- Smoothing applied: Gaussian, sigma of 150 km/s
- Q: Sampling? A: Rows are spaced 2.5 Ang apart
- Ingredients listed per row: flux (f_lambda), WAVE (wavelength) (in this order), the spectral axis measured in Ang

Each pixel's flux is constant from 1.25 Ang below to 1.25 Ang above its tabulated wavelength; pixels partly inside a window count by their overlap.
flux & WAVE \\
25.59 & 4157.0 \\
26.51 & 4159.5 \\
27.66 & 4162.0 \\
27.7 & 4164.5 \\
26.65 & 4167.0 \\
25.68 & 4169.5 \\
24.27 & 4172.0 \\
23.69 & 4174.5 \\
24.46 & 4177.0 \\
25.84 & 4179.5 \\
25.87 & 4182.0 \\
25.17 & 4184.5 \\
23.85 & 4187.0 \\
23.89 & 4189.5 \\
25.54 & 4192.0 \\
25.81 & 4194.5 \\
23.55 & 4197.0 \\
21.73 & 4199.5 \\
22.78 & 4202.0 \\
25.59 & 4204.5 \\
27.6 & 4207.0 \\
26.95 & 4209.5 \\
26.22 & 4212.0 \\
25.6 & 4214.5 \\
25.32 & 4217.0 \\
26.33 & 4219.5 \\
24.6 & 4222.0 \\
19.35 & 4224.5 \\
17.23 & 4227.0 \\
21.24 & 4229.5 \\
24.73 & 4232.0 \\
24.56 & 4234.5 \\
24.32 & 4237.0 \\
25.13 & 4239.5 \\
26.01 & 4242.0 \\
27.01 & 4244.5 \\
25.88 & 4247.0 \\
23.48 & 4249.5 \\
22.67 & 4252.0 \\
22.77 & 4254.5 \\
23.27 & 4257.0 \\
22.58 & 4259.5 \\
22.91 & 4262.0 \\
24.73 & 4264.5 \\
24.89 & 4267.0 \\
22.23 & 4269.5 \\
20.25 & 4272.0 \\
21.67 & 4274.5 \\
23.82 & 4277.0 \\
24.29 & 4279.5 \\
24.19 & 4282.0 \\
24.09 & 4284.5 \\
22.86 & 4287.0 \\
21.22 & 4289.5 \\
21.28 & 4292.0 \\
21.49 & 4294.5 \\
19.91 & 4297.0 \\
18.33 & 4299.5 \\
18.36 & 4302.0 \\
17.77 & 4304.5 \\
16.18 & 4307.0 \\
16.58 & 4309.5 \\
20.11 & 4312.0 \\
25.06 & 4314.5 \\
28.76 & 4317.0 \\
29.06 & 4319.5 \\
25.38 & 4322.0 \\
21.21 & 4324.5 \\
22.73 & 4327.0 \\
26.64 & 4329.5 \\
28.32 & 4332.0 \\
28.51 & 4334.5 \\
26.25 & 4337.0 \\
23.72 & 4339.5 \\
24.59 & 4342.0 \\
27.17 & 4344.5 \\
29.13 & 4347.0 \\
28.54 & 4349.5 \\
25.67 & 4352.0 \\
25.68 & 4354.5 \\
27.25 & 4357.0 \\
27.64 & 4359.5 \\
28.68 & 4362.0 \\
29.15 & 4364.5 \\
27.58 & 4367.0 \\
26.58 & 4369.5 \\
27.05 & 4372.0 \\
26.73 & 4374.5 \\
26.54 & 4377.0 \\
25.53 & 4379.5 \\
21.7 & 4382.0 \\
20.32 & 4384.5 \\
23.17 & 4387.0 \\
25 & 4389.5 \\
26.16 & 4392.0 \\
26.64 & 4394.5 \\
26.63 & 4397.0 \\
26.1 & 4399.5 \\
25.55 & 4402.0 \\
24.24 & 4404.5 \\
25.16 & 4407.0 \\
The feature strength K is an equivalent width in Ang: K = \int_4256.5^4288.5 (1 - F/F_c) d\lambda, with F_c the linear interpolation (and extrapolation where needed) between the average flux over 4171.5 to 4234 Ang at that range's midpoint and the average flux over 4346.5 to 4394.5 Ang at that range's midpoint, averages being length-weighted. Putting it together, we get 2.4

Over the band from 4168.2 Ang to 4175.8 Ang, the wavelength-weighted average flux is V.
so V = 24.6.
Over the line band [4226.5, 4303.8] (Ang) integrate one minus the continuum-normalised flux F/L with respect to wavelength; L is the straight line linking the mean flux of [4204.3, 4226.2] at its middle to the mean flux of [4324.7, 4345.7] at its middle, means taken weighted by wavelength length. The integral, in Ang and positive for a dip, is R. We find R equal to 7.7 Ang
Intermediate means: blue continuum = 25.1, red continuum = 25.7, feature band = 22.8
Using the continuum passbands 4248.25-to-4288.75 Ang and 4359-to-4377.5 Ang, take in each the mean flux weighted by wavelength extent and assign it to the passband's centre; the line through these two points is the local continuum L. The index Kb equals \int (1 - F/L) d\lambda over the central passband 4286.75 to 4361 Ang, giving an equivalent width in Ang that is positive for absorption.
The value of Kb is 5.1 Ang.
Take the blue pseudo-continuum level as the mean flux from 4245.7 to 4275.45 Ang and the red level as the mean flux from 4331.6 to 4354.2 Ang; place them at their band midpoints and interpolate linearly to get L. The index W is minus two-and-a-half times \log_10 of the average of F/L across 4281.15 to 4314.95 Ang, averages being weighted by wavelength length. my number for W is 0.21 mag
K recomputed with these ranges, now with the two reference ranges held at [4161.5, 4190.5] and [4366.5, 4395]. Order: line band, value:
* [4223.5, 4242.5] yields 1.9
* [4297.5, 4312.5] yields 4.4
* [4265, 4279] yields 1.4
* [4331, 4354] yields -1.5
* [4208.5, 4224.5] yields 0.0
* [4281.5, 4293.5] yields 1.3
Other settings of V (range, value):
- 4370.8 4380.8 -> 26.4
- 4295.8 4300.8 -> 19.1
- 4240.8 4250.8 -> 25.6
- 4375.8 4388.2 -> 23.4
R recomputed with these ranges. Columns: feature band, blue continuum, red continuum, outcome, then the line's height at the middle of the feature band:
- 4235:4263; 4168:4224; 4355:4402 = 1.2 Ang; 25.3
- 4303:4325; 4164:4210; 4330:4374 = 3.7 Ang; 26.6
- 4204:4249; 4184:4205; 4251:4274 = -2.0 Ang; 23.5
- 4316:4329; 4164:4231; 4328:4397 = 0.2 Ang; 25.9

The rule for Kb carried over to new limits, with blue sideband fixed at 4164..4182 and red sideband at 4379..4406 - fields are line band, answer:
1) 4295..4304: 2.1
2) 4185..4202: 0.9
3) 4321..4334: -0.1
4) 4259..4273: 1.2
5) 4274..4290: 1.1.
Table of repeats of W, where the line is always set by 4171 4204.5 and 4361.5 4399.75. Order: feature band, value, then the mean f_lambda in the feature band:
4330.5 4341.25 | -0.05 mag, 26.6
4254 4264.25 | 0.08 mag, 23.1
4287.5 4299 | 0.20 mag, 20.9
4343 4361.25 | -0.07 mag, 27.3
